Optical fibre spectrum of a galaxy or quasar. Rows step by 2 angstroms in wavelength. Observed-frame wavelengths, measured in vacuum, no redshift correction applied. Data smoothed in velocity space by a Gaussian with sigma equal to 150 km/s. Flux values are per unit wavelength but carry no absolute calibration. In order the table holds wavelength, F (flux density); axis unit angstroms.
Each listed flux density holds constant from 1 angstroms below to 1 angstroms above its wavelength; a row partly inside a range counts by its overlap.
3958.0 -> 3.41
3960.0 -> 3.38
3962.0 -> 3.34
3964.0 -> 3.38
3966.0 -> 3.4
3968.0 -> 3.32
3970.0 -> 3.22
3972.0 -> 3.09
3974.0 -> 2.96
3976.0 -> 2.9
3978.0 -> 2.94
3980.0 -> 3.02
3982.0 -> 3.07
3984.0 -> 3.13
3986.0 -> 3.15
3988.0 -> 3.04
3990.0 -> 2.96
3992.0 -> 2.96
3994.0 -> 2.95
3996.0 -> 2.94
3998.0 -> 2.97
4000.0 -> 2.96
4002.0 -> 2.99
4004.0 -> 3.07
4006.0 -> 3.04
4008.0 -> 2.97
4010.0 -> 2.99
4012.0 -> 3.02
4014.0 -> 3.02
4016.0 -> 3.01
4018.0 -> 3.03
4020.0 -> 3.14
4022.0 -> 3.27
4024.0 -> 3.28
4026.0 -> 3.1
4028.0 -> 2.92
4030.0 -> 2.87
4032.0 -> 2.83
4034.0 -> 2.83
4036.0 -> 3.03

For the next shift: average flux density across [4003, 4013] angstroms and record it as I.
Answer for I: 3.02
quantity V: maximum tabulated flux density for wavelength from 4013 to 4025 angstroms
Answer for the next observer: 3.28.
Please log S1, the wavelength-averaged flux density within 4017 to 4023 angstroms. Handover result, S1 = 3.15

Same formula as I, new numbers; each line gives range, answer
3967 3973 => 3.21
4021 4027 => 3.22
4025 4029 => 3.01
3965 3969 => 3.36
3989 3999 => 2.96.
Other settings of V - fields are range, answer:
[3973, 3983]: 3.07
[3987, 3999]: 3.04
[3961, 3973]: 3.4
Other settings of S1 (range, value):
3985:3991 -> 3.05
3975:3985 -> 3.01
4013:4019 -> 3.02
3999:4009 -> 3.01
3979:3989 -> 3.08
